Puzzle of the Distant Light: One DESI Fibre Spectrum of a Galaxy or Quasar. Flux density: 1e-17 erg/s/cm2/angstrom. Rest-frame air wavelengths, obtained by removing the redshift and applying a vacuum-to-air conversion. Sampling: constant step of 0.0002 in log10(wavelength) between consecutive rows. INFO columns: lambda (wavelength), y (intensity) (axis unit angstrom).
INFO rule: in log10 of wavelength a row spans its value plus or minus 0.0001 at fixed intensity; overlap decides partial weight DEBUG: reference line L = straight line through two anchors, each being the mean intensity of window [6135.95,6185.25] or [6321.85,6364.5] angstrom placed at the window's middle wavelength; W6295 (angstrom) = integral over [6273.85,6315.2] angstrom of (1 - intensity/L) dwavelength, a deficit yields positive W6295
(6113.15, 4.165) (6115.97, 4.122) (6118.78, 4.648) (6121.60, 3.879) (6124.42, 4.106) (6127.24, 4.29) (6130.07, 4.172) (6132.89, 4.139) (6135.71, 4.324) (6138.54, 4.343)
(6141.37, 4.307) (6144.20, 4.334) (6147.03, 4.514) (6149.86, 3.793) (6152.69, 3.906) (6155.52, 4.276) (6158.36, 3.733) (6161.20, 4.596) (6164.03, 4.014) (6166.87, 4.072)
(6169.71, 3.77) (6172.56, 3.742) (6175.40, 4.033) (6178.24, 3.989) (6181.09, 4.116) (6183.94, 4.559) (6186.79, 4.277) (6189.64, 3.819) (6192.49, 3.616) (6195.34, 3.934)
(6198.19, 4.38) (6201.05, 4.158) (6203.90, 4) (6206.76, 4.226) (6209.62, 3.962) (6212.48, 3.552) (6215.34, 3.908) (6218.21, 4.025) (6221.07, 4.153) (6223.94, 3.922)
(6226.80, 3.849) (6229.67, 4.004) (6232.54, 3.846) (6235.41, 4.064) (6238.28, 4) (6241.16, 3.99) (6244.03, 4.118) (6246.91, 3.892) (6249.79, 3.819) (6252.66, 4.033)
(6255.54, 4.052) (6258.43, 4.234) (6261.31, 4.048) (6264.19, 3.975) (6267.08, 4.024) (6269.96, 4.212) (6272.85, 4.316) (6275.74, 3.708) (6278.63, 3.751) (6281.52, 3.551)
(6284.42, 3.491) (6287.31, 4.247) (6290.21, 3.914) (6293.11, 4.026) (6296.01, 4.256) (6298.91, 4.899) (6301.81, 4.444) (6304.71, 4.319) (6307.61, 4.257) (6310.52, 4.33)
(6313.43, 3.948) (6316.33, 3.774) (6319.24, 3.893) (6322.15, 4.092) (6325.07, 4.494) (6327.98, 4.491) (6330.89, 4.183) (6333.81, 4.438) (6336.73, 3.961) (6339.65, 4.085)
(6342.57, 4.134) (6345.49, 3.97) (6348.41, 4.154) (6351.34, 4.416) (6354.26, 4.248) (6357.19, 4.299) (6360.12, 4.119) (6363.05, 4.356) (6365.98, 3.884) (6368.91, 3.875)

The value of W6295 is 1.2 angstrom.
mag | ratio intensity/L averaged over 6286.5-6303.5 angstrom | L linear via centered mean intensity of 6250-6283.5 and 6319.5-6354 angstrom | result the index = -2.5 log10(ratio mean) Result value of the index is -0.06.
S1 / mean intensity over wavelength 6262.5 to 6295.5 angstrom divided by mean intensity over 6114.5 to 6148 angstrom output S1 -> 0.9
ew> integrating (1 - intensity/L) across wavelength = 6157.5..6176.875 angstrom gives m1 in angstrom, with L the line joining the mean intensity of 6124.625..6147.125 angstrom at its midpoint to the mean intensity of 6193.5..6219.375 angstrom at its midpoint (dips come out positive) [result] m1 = 0.7 angstrom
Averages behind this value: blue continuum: 4.28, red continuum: 4.01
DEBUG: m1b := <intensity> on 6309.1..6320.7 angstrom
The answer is 3.99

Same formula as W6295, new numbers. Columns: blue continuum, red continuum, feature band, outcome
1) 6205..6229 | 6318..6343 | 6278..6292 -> 1.0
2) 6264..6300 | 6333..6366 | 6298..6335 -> -1.5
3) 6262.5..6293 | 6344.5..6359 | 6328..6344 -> -0.1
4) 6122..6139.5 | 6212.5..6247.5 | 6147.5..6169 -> 0.4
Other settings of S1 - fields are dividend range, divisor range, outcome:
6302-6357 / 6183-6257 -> 1.05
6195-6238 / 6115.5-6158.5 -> 0.95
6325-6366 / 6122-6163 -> 1.01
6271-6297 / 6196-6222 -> 0.97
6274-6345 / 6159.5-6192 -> 1.01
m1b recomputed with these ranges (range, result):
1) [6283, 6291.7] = 3.89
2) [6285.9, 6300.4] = 4.27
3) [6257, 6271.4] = 4.1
